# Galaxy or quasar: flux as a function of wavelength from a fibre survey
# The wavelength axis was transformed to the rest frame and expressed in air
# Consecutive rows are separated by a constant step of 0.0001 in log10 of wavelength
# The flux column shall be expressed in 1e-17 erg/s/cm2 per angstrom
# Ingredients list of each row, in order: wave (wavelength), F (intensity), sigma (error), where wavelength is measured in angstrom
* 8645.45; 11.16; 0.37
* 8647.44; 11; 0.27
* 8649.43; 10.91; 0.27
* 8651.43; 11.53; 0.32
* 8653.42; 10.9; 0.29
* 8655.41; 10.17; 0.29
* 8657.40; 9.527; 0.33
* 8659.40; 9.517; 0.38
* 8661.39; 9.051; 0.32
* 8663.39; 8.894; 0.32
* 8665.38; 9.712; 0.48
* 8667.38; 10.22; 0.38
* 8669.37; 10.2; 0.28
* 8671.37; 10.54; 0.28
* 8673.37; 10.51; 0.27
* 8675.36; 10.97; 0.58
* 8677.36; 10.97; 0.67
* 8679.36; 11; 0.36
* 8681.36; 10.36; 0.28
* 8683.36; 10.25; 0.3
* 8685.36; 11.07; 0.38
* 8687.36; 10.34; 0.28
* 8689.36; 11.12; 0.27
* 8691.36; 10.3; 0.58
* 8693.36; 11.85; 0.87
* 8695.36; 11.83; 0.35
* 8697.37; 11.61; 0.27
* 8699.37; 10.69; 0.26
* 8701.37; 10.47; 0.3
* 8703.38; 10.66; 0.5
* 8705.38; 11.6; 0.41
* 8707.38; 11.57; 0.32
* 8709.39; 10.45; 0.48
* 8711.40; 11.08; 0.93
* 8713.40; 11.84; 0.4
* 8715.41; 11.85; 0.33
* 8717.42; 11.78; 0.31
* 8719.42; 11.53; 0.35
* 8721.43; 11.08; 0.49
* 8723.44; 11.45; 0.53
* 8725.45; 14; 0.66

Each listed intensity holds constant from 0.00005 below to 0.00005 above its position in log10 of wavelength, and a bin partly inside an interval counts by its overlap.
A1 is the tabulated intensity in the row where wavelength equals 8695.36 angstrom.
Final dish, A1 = 11.83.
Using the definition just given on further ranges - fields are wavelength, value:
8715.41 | 11.85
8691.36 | 10.3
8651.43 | 11.53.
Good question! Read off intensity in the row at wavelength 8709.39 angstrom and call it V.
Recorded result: 10.45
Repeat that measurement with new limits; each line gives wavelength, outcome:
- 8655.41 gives 10.17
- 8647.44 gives 11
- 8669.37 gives 10.2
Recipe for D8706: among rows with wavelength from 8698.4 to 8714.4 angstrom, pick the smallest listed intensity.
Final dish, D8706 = 10.45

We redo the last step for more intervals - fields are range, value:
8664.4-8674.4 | 9.712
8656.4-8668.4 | 8.894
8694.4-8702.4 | 10.47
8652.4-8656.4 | 10.17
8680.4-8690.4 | 10.25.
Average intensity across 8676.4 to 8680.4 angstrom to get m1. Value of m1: 11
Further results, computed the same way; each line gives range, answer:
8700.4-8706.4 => 10.9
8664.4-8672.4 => 10.2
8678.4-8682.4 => 10.7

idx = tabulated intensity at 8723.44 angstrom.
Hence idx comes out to 11.45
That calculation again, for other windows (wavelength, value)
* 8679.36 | 11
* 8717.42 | 11.78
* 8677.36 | 10.97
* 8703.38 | 10.66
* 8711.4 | 11.08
